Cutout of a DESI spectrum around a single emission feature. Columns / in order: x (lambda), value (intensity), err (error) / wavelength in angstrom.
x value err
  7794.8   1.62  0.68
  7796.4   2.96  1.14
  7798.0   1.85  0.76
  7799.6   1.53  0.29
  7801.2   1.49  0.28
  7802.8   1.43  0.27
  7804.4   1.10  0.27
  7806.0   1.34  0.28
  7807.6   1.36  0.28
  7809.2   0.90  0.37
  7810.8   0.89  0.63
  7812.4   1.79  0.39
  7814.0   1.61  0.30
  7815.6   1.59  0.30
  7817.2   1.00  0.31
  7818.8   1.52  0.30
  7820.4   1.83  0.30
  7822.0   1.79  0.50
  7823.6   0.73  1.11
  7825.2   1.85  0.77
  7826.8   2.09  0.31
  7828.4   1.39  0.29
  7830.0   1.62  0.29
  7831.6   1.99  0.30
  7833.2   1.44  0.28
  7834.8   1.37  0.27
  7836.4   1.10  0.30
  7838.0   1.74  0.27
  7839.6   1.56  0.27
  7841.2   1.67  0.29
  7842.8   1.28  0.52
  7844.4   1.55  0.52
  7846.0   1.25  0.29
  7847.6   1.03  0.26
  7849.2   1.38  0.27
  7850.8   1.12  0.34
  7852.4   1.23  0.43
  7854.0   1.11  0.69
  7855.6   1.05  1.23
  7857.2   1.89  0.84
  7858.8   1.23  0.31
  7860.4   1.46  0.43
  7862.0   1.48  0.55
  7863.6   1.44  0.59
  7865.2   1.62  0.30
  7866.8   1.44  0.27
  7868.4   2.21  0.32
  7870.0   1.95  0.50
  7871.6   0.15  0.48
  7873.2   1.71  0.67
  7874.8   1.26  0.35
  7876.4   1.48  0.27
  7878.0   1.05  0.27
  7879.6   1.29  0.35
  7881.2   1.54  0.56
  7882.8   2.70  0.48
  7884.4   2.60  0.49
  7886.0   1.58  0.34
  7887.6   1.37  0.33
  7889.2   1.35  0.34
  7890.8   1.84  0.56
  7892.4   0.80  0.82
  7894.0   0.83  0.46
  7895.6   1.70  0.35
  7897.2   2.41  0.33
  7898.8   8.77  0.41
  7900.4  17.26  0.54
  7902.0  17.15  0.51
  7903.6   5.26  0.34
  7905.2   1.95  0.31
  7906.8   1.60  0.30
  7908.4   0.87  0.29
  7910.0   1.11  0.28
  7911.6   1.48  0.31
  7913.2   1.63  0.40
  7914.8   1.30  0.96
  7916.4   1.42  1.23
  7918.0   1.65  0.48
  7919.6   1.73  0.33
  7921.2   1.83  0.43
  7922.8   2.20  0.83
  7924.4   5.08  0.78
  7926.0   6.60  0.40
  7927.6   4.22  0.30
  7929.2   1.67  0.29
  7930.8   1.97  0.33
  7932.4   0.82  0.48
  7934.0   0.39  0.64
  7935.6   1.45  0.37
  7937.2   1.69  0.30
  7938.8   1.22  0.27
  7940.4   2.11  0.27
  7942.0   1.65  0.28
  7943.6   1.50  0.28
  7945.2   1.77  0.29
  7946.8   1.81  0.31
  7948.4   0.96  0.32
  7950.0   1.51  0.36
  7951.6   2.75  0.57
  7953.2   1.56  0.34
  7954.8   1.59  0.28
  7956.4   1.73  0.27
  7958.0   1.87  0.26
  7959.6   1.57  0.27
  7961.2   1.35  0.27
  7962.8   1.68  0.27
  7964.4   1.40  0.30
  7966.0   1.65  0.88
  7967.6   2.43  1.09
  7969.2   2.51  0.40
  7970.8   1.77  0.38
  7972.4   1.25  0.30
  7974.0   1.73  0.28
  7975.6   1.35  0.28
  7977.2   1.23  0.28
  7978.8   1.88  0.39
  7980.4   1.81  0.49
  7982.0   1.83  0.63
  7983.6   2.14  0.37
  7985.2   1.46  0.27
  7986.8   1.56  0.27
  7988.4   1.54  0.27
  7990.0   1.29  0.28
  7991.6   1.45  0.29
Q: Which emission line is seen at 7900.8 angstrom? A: H-alpha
